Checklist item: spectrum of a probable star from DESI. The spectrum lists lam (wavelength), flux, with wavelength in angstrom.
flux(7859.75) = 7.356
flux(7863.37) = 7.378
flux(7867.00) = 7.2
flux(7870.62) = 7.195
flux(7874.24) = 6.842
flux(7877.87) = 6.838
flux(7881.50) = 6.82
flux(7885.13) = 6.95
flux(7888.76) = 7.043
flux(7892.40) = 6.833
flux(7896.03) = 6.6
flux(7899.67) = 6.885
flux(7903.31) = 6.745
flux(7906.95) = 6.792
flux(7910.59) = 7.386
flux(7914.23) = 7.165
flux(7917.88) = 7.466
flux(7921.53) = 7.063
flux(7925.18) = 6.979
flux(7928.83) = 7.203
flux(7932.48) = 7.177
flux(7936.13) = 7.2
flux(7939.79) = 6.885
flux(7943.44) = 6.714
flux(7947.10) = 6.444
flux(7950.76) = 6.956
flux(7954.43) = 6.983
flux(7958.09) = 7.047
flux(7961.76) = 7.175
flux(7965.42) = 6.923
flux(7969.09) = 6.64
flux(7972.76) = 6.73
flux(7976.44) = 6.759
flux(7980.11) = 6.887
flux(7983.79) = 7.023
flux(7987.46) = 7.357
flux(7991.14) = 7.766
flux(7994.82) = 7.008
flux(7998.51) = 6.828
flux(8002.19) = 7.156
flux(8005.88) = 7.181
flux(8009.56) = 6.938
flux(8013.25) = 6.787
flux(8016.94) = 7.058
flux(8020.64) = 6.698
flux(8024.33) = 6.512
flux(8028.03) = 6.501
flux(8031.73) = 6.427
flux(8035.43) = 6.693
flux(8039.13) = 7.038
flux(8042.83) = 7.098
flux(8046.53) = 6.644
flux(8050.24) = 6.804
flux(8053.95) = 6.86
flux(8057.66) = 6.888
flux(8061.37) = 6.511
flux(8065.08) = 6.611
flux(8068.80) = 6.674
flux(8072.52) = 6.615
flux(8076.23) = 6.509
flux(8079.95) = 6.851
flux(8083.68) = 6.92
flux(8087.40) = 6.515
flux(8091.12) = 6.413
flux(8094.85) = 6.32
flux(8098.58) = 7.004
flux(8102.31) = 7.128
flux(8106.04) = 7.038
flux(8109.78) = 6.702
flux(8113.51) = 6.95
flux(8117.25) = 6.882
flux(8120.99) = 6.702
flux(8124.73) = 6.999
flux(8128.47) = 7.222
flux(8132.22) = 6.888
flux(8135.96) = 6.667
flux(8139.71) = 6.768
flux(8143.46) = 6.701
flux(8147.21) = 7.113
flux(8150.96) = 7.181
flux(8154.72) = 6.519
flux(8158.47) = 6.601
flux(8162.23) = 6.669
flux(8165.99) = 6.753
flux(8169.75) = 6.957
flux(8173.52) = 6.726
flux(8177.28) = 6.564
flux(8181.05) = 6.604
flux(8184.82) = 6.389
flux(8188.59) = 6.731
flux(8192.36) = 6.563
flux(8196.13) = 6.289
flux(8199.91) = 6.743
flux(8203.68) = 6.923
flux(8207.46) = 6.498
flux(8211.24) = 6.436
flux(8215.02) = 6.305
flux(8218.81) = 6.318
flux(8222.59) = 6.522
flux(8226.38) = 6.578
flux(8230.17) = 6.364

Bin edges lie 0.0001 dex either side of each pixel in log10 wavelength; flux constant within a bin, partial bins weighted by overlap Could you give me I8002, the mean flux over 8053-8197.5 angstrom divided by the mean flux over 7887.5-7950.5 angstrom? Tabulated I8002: 0.97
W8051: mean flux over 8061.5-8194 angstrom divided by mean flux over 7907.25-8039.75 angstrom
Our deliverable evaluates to 1.0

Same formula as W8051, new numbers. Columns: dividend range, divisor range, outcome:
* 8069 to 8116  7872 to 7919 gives 0.97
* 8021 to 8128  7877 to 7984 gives 0.97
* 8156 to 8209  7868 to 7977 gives 0.96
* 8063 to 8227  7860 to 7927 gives 0.96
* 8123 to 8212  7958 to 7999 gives 0.96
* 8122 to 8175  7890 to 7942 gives 0.97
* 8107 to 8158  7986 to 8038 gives 0.99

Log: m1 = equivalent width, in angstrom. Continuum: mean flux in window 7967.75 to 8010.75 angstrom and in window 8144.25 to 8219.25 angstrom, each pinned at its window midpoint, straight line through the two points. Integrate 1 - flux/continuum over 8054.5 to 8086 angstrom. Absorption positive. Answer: 0.8 angstrom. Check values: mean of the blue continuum 7.03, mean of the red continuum 6.65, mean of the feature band 6.7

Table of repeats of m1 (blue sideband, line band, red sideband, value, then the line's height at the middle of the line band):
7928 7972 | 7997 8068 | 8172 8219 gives 0.1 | 6.81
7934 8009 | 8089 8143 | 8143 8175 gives 0.1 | 6.85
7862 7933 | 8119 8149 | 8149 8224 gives -0.9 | 6.69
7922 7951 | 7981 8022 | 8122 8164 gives -0.9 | 6.92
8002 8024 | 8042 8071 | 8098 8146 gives 0.7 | 6.91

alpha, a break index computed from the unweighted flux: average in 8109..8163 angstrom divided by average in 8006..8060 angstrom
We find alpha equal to 1.0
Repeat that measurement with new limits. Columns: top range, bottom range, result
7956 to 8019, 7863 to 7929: 1.00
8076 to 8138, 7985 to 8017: 0.96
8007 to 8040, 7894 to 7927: 0.96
